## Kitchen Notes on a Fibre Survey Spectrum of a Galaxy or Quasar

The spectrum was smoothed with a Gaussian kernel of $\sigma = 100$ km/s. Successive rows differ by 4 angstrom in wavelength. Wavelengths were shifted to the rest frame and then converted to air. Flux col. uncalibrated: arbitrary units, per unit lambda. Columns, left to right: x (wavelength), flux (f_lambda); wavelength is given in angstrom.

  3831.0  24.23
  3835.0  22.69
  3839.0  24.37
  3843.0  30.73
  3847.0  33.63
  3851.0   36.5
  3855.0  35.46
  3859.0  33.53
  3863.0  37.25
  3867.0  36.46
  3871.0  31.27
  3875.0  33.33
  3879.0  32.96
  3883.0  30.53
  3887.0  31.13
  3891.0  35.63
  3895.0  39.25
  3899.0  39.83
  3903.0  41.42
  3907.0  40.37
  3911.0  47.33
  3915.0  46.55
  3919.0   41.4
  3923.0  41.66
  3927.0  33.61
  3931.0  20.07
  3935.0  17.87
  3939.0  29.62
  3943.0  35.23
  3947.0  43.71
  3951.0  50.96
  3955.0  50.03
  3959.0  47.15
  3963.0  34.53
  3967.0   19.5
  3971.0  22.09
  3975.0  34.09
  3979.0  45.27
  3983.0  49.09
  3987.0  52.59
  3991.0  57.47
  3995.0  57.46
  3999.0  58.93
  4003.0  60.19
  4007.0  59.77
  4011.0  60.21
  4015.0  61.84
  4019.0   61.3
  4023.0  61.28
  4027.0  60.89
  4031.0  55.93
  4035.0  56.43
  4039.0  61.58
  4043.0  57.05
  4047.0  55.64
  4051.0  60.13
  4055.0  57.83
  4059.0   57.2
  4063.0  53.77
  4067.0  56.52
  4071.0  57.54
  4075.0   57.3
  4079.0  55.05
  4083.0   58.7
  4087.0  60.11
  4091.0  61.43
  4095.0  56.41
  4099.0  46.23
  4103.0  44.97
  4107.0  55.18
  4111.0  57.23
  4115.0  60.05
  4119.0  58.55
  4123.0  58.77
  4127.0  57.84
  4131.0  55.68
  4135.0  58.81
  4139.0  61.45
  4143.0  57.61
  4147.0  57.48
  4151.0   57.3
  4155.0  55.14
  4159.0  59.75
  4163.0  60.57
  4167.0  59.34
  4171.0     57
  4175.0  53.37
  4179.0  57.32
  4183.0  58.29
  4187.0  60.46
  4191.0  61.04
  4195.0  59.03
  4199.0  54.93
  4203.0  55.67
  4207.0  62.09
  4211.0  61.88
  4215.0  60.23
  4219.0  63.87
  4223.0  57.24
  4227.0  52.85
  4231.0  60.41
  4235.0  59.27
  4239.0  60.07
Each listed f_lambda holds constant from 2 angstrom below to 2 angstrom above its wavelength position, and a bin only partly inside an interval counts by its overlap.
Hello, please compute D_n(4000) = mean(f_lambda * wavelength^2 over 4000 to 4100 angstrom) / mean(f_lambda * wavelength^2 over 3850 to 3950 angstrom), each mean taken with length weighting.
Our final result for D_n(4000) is 1.7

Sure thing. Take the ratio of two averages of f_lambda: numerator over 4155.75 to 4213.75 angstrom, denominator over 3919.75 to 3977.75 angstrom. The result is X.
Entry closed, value 1.7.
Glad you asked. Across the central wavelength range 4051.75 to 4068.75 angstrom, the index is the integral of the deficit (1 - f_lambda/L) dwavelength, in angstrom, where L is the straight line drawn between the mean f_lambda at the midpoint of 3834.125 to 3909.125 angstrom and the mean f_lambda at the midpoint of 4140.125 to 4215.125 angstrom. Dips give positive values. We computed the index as -2.6 angstrom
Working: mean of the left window 34.2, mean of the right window 58.3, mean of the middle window 56.6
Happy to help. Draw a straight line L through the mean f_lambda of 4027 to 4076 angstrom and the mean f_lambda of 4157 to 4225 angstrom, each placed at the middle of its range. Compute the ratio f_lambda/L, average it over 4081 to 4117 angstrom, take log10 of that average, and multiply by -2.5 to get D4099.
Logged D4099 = 0.045 mag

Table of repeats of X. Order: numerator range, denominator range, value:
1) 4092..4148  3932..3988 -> 1.50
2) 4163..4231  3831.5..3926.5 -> 1.65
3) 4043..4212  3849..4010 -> 1.44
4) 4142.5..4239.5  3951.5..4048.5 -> 1.13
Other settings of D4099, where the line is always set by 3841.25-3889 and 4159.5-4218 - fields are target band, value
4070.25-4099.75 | -0.13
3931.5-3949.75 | 0.25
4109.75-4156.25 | -0.07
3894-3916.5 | -0.16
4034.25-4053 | -0.22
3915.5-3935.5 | 0.15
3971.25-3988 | 0.00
